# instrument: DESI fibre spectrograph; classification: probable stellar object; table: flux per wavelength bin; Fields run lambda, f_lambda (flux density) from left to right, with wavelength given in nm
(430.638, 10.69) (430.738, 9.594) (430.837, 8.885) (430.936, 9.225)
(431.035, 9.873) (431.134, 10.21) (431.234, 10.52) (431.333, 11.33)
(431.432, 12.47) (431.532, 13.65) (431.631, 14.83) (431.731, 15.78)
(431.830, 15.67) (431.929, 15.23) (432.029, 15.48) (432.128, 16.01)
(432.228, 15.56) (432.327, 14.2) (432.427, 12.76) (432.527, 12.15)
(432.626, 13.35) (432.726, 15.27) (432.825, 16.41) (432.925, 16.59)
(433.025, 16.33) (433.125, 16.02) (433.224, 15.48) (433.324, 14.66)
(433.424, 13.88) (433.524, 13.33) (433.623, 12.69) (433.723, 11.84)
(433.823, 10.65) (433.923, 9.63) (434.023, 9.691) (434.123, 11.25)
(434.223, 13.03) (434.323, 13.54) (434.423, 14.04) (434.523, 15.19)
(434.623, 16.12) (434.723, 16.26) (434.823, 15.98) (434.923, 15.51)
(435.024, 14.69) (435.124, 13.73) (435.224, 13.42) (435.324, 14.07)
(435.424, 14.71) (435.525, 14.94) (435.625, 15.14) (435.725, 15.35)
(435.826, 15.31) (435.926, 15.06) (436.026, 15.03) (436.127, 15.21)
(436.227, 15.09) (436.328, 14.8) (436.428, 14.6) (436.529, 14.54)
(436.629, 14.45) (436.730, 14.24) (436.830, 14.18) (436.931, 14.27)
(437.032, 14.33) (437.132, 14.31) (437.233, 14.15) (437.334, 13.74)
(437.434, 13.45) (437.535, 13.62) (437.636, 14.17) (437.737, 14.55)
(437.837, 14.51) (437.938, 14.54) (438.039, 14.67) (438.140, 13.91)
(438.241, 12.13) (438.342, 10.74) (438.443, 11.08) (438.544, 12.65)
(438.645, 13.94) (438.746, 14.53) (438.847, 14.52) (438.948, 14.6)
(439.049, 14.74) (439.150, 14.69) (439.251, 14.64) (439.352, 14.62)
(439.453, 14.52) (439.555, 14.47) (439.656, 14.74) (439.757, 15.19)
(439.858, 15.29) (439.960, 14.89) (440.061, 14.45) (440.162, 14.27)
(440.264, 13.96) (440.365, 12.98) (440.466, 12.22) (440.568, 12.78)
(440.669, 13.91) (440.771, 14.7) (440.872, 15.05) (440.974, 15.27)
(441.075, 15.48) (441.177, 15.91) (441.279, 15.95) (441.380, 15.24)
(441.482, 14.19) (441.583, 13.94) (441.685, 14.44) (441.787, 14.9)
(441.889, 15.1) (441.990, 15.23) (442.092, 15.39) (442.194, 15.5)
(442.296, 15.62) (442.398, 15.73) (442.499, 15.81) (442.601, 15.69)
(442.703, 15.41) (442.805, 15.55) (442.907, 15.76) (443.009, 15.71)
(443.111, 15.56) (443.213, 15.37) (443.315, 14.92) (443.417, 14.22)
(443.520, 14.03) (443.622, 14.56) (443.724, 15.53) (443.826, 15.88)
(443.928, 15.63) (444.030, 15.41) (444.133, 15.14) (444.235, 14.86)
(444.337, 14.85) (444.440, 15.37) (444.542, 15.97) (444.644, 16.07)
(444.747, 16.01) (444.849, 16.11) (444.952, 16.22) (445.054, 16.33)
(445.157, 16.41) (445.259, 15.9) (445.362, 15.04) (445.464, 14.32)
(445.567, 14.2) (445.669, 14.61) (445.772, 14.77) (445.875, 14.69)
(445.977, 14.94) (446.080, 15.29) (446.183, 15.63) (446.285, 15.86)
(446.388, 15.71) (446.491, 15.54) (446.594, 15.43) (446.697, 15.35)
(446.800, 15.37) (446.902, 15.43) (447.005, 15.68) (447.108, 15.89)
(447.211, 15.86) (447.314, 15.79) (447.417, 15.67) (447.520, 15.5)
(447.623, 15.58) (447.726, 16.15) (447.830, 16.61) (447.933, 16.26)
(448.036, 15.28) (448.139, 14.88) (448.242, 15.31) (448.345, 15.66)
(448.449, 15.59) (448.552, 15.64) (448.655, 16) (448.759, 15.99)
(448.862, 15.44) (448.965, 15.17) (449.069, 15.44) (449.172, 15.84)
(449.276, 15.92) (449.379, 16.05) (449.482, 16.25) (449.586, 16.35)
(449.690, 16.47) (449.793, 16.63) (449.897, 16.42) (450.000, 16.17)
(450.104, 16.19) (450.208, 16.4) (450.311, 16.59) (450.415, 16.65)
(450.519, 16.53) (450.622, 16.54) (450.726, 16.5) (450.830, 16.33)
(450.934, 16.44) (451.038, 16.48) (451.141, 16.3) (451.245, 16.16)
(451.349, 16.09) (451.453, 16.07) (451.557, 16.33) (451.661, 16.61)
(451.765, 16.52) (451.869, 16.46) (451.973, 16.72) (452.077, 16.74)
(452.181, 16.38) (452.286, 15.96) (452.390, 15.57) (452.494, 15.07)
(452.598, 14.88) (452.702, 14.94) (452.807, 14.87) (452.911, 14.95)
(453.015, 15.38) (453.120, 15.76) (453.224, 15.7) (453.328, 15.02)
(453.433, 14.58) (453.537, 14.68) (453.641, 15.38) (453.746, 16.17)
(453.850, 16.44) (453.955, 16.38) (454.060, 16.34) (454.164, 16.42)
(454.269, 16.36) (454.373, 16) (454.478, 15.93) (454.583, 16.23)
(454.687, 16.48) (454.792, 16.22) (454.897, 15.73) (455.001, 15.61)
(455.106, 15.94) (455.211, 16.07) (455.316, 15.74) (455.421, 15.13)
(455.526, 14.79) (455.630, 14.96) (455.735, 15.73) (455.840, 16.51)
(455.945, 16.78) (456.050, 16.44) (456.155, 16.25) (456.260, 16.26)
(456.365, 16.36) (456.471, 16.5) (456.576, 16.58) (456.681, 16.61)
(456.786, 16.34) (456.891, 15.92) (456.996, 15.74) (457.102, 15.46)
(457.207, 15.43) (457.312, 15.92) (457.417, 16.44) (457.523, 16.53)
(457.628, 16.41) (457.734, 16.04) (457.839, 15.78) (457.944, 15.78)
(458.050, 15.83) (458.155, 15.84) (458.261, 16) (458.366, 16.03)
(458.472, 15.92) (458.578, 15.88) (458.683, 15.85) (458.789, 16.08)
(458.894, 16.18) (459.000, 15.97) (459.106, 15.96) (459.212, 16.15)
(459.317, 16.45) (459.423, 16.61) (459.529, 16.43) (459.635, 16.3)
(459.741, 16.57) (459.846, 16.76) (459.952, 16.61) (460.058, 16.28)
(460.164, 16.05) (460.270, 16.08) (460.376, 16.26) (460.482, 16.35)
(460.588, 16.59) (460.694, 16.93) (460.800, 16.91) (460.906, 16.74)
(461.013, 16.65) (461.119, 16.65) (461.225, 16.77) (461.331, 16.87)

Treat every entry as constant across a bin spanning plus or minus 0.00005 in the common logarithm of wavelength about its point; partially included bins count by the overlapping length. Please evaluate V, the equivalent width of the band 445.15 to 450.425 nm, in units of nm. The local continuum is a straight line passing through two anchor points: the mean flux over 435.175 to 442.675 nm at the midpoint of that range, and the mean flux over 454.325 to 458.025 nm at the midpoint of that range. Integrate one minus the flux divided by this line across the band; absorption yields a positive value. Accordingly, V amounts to -0.14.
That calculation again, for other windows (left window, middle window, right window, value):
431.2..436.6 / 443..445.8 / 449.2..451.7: 0.05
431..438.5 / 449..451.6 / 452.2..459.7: -0.15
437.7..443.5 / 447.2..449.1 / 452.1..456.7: -0.05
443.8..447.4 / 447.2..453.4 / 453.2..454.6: -0.11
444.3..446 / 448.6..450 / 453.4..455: -0.03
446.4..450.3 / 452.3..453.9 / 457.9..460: 0.07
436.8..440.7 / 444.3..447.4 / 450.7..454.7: -0.11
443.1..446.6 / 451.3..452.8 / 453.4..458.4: -0.02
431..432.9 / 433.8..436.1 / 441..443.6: 0.02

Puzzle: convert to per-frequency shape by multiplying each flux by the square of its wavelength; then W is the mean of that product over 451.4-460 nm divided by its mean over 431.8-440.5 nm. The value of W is 1.23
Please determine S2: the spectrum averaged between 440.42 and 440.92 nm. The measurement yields 13.7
